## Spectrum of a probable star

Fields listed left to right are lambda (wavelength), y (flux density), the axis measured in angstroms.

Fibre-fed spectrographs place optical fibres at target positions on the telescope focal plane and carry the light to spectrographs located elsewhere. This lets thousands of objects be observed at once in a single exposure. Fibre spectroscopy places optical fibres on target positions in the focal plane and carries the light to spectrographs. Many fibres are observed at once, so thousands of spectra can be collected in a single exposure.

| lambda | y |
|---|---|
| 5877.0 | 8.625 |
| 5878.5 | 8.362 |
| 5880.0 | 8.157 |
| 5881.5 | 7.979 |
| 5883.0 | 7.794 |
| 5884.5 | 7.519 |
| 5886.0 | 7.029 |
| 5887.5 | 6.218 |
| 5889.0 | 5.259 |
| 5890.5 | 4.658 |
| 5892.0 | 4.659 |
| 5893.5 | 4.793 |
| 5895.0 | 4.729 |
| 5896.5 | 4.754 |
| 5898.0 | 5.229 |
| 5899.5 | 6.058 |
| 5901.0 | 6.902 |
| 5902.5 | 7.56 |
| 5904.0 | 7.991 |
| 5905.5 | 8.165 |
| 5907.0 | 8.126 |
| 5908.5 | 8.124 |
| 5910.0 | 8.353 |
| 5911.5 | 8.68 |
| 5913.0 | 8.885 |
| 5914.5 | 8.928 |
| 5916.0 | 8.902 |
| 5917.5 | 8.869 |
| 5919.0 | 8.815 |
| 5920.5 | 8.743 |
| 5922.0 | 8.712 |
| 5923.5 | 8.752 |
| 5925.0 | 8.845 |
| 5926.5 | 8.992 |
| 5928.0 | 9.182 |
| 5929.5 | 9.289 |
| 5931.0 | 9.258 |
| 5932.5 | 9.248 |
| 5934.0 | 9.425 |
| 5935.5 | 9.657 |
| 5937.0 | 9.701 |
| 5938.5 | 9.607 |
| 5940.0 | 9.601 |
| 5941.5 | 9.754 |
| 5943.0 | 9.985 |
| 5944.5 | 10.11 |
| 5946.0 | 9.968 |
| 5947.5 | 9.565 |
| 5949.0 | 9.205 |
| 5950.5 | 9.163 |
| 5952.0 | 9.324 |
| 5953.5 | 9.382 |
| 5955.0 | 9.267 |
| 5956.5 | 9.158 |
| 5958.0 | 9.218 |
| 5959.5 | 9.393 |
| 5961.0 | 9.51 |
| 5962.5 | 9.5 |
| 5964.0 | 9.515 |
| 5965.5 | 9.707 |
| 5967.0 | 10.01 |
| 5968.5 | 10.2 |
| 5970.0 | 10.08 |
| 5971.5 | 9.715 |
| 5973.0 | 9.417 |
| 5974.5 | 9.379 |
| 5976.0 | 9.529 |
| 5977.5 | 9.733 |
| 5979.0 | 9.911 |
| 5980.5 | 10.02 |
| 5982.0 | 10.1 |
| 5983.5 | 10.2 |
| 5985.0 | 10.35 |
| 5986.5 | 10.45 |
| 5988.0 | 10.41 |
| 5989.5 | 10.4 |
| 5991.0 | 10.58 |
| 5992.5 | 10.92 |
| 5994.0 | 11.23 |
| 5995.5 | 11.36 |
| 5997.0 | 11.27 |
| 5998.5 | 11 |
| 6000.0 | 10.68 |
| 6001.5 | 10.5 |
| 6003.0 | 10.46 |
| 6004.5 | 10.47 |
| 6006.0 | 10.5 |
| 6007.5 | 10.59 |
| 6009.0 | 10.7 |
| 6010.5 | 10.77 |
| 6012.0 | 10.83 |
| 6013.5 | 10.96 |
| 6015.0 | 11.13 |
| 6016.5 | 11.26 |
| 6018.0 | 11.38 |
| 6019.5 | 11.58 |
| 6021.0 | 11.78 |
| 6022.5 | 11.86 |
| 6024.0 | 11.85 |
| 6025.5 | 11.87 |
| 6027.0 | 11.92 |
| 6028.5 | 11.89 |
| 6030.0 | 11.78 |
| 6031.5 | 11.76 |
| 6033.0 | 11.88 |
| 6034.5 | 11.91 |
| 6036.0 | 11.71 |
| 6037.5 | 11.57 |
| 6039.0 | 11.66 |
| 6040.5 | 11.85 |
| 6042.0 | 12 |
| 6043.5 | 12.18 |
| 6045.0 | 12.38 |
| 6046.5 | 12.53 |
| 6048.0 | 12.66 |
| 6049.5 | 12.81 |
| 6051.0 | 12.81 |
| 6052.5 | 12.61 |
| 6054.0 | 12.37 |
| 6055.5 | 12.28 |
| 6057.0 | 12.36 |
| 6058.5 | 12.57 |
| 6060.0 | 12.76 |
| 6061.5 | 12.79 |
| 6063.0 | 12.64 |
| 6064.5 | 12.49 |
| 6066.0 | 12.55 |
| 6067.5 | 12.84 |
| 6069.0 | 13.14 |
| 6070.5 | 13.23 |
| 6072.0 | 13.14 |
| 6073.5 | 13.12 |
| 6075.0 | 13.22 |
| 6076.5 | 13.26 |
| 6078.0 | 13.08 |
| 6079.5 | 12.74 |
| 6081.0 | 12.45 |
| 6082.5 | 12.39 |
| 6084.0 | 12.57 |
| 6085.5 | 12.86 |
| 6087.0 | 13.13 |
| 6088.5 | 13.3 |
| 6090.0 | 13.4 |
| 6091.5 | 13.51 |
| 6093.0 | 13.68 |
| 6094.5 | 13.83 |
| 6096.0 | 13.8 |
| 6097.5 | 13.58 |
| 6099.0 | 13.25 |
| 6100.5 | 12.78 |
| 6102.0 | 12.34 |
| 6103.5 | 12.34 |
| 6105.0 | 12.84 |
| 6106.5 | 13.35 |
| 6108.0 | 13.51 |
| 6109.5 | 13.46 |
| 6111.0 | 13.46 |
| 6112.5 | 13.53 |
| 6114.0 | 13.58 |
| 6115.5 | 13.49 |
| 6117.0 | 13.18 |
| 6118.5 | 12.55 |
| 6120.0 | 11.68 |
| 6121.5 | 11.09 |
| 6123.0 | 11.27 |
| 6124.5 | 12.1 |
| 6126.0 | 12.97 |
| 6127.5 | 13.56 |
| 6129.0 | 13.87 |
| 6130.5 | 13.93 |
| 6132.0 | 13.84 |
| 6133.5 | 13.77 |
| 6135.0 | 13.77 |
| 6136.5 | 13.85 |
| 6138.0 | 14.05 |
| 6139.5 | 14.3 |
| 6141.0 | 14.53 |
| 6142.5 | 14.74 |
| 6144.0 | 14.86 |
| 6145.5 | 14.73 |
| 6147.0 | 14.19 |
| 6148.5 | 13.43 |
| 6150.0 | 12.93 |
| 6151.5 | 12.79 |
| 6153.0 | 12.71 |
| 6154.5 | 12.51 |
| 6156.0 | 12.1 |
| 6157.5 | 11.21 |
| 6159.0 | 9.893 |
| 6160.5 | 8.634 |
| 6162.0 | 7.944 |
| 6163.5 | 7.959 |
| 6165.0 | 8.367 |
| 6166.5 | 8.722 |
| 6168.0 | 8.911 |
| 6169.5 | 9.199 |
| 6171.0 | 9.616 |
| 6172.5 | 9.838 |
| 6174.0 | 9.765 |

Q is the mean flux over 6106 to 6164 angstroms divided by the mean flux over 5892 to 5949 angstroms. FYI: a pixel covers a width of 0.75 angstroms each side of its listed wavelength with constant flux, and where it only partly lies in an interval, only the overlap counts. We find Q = 1.5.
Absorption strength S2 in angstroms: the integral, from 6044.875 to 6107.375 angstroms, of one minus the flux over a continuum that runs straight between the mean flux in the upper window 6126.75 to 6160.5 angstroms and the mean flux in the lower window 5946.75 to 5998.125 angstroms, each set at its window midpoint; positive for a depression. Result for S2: -4.8 angstroms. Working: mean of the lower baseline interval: 9.92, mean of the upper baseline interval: 13.3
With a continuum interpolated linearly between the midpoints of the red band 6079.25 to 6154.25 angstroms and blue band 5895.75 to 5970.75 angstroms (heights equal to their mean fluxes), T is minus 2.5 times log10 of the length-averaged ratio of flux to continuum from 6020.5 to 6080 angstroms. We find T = -0.06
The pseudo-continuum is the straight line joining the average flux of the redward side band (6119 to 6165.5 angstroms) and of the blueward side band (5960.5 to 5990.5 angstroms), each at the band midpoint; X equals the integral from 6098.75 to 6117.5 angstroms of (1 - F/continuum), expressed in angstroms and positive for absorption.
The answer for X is -1.83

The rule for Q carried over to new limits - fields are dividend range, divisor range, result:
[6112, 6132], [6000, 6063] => 1.10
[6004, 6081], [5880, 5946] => 1.51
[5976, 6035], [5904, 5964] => 1.20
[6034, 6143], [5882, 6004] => 1.44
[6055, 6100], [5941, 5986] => 1.34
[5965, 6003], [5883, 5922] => 1.44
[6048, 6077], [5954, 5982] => 1.33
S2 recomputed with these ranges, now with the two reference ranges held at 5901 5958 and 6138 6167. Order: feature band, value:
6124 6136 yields -1.9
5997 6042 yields -4.8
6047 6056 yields -1.6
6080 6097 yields -3.1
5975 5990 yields -0.5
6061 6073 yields -2.2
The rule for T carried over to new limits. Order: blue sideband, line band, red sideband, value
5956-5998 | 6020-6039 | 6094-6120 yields -0.05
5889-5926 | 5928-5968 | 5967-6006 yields -0.08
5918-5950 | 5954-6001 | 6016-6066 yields 0.04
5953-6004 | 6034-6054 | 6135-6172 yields -0.14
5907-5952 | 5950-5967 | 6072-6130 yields 0.05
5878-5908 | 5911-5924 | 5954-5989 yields -0.16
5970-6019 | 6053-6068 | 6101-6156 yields -0.06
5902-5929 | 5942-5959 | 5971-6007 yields -0.01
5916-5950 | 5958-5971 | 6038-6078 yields 0.05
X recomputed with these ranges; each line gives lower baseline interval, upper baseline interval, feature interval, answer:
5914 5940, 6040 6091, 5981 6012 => 0.8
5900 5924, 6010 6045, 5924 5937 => -0.5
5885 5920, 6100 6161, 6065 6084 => -2.2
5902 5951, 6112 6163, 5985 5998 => -0.7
